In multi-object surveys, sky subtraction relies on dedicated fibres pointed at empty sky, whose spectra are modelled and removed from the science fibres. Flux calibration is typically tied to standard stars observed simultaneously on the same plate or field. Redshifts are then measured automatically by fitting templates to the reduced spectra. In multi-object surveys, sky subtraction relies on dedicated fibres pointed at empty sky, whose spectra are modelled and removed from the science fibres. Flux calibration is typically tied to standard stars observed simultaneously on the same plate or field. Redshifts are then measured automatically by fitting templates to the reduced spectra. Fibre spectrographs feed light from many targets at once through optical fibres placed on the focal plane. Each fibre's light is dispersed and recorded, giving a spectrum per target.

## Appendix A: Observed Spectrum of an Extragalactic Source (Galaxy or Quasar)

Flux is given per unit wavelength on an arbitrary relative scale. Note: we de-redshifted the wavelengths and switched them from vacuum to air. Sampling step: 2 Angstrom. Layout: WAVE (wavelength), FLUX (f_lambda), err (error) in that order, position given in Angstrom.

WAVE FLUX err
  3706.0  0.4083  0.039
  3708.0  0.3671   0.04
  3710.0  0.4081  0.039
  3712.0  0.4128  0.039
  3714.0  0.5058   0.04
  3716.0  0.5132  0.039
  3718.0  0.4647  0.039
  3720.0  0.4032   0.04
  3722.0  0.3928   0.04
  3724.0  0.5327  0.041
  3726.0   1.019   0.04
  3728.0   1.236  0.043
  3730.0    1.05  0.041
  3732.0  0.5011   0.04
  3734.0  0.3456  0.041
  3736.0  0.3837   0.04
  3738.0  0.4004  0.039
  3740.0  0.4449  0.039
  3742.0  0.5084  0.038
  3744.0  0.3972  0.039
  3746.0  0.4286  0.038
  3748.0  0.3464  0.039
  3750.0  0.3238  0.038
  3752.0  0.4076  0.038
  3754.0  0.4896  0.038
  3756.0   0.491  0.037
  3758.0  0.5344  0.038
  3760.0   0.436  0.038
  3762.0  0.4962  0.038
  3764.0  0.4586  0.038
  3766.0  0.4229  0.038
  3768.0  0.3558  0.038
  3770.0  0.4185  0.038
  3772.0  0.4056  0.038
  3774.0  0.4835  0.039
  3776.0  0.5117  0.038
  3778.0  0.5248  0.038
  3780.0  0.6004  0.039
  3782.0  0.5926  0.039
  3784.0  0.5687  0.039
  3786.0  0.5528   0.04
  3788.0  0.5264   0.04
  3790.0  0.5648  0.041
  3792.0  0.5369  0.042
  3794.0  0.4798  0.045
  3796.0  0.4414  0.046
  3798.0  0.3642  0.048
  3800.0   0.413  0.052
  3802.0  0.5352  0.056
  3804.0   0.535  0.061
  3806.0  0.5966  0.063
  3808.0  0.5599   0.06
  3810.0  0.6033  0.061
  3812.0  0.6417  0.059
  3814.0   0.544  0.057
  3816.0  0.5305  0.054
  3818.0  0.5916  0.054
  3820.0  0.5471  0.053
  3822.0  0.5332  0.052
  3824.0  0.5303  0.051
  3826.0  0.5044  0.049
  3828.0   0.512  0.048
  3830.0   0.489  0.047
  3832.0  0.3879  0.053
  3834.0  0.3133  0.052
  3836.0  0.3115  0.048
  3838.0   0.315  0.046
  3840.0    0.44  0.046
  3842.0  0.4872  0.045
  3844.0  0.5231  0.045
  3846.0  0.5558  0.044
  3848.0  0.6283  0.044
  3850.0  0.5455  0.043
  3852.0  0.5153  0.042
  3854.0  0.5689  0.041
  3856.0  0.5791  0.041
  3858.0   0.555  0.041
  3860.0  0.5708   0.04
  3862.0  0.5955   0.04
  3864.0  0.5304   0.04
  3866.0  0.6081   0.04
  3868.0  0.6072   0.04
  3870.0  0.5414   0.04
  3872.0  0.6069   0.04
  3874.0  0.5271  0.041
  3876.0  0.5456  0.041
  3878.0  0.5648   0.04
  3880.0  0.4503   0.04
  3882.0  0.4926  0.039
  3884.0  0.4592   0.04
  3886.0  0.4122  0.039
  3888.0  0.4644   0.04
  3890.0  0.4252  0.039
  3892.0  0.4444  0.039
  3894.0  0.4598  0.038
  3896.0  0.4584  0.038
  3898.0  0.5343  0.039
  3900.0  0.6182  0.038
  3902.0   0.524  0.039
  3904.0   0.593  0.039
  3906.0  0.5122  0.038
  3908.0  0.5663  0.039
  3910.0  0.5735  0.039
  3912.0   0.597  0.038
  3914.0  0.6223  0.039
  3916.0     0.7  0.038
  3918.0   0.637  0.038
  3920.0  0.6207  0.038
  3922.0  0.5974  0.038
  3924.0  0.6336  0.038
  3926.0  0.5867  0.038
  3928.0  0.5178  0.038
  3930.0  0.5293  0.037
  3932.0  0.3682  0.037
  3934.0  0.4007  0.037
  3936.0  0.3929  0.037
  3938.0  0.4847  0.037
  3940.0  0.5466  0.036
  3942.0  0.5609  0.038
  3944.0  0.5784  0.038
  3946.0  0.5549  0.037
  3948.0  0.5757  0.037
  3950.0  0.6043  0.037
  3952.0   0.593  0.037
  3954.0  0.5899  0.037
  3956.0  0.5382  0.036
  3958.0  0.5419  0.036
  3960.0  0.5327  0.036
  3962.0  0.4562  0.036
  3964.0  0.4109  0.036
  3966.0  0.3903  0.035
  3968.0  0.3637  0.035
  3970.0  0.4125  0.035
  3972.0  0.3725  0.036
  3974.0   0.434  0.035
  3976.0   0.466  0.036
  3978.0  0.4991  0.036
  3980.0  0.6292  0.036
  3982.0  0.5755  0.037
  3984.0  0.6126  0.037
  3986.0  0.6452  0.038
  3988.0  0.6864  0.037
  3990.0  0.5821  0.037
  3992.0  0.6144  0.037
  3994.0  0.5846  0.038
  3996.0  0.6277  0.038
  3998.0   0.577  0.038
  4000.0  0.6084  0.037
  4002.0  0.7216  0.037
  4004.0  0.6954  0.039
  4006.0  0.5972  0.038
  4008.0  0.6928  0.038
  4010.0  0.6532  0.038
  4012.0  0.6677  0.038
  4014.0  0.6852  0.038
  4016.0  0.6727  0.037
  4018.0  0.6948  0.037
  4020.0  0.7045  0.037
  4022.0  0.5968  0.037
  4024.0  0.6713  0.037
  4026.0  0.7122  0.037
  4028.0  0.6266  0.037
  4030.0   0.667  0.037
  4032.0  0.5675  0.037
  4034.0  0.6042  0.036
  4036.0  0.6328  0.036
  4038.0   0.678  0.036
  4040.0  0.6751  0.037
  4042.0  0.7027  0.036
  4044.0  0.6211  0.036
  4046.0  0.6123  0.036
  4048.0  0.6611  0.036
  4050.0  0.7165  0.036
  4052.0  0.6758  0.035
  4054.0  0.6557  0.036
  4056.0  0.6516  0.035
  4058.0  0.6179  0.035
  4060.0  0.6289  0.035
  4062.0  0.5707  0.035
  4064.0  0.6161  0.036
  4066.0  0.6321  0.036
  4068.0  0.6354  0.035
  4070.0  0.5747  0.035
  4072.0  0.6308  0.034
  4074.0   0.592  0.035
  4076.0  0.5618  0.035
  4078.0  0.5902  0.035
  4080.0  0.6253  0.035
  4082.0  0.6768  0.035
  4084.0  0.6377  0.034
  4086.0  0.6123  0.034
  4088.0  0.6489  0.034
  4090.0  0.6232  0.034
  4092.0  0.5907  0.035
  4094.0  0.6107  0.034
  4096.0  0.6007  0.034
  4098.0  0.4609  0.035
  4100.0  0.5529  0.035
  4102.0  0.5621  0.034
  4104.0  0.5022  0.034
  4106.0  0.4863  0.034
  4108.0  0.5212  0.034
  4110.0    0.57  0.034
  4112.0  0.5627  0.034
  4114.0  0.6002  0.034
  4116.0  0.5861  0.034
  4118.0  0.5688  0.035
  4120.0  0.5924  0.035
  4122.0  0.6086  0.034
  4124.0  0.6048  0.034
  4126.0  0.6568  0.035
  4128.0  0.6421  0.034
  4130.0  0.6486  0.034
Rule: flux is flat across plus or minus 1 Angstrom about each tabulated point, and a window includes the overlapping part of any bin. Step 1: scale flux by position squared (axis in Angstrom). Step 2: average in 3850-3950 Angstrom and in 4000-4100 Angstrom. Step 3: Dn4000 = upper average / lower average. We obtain 1.27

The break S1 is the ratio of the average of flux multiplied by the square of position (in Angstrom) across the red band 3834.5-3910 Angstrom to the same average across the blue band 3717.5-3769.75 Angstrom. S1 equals 1.1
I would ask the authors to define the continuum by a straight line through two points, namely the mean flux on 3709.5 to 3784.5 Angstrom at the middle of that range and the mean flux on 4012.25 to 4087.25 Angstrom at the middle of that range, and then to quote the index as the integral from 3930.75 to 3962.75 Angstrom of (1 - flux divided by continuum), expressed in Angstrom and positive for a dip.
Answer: 4.0 Angstrom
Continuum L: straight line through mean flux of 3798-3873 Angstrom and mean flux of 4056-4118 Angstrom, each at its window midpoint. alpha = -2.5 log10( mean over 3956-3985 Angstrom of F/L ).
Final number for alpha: 0.17 mag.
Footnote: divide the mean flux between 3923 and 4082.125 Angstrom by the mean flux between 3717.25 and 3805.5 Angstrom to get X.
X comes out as 1.2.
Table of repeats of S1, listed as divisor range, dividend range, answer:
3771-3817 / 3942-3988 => 1.08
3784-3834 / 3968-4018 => 1.26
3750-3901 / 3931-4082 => 1.28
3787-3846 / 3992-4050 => 1.46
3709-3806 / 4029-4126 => 1.42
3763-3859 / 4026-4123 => 1.38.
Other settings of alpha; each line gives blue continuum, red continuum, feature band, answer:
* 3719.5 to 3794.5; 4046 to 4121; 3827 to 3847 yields 0.232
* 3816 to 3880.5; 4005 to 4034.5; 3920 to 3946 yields 0.126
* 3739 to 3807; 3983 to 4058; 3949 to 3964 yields 0.119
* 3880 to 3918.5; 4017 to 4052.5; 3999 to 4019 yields -0.062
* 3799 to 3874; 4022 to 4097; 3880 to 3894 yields 0.216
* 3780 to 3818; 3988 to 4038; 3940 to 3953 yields 0.066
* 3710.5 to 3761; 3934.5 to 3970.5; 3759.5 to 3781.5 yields 0.105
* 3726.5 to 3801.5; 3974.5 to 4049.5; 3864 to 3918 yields 0.066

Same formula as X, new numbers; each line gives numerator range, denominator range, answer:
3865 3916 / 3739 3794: 1.12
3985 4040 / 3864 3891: 1.25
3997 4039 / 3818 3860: 1.32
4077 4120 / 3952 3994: 1.11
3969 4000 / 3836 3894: 1.08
